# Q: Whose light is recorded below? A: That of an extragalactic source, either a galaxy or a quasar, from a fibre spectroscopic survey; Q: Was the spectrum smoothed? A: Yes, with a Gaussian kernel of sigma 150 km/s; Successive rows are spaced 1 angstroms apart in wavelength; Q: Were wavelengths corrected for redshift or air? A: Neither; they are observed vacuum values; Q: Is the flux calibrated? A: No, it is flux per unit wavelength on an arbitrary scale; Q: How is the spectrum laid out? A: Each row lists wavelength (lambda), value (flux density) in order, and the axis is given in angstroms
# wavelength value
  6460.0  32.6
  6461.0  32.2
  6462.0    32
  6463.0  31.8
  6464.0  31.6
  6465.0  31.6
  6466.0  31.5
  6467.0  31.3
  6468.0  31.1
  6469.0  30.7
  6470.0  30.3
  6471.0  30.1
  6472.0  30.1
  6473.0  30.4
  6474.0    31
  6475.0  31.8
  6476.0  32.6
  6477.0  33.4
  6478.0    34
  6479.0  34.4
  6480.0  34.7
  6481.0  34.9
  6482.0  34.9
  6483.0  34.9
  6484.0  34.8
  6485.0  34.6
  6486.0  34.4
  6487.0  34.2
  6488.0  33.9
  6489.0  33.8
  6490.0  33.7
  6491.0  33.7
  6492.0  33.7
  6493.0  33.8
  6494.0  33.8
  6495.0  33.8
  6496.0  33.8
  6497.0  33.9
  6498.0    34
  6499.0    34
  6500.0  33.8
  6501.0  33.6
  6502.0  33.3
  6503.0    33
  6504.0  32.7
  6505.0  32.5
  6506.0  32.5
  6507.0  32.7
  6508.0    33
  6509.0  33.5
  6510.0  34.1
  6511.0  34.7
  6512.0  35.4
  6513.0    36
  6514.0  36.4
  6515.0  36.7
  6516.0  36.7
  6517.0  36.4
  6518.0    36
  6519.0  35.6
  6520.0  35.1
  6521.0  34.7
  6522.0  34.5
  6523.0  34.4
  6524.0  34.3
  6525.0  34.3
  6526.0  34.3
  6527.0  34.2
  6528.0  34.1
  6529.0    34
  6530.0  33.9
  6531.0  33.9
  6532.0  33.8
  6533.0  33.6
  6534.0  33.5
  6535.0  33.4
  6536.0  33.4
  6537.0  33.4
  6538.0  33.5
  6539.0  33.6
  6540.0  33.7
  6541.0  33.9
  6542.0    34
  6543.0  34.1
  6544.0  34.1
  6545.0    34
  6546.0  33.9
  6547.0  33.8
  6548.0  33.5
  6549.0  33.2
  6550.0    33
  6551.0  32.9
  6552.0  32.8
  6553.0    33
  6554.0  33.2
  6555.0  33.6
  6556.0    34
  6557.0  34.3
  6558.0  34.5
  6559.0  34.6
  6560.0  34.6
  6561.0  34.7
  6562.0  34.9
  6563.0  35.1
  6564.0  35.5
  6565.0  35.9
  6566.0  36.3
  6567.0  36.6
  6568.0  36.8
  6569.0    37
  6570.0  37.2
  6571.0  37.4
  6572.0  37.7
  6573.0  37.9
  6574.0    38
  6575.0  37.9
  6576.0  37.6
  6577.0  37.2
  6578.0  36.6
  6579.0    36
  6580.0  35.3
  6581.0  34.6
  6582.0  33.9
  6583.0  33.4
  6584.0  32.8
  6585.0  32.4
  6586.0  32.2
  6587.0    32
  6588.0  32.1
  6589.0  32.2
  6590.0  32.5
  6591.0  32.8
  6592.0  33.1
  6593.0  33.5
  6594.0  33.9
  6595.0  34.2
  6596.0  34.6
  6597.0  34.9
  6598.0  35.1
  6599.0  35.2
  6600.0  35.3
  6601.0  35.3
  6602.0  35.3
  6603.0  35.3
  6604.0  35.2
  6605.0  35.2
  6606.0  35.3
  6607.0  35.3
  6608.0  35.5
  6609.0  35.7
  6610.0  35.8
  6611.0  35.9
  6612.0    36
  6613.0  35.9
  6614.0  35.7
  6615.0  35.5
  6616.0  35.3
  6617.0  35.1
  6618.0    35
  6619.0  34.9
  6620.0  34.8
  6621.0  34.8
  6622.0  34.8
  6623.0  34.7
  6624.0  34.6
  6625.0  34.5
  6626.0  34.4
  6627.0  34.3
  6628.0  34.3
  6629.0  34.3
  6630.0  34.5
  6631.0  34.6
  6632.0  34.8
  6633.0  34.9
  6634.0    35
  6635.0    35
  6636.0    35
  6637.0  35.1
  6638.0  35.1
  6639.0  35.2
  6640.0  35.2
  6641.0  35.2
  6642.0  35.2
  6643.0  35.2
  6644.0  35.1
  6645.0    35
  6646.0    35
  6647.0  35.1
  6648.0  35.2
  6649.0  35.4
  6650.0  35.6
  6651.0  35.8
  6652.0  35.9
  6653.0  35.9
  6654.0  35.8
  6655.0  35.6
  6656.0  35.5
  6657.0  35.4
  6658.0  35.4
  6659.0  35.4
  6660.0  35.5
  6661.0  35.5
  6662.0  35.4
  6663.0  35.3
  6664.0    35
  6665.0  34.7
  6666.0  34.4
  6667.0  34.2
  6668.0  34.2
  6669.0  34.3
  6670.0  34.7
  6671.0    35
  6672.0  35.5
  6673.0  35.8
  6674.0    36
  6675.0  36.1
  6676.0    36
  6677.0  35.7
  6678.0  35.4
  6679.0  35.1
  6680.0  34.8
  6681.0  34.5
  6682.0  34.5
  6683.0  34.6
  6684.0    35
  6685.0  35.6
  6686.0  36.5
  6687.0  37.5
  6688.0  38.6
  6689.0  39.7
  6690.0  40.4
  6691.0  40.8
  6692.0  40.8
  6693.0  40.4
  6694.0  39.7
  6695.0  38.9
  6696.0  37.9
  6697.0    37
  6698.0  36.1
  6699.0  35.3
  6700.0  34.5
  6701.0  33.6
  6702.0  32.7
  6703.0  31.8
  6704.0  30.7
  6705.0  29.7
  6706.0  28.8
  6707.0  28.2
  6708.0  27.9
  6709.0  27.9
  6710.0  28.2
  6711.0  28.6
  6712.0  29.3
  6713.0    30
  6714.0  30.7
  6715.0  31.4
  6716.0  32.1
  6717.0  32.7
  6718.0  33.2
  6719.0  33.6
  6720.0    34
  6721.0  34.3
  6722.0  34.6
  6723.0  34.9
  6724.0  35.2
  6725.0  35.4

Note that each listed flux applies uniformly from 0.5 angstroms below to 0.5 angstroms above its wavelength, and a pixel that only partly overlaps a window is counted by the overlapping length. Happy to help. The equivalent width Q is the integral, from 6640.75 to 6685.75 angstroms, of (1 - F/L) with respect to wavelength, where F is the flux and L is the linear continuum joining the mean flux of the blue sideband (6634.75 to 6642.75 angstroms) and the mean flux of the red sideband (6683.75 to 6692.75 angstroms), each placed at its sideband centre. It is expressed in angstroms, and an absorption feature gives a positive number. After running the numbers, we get 1.9 angstroms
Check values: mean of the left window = 35.1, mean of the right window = 38.5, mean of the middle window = 35.2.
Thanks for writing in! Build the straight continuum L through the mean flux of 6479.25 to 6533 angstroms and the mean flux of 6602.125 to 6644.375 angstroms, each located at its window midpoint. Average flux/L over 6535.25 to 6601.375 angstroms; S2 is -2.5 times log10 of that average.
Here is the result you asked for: 0.005 mag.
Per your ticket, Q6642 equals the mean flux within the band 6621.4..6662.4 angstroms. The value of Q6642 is 35.1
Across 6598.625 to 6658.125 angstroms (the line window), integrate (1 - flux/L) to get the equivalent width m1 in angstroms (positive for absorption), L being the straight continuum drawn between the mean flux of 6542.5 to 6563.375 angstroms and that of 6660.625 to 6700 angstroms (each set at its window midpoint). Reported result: 0.2 angstroms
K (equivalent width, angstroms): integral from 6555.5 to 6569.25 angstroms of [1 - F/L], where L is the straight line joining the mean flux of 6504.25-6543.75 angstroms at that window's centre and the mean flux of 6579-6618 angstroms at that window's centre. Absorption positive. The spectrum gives -0.4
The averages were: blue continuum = 34.3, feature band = 35.3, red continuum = 34.5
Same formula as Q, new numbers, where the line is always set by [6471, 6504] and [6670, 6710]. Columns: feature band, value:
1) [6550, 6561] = 0.1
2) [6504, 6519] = -0.4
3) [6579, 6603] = 0.4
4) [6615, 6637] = -0.1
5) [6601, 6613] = -0.4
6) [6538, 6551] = 0.1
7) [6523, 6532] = -0.1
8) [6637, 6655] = -0.3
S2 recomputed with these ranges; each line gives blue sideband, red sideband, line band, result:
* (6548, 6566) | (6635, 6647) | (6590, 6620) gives -0.009 mag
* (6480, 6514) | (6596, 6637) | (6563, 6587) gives -0.035 mag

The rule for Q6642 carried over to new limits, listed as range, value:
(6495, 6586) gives 34.6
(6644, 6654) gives 35.4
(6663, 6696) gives 36.4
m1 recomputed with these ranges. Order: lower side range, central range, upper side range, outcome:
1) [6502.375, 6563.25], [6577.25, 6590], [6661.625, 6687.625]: 0.32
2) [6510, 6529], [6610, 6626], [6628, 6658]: 0.01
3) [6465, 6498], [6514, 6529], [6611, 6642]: -0.68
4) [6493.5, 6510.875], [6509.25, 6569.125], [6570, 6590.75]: -0.51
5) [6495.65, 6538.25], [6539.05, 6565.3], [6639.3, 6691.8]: 0.42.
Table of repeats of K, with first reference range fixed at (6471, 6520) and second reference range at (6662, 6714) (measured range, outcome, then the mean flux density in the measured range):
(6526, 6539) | 0.1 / 33.7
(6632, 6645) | -0.2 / 35.1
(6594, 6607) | -0.3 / 35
